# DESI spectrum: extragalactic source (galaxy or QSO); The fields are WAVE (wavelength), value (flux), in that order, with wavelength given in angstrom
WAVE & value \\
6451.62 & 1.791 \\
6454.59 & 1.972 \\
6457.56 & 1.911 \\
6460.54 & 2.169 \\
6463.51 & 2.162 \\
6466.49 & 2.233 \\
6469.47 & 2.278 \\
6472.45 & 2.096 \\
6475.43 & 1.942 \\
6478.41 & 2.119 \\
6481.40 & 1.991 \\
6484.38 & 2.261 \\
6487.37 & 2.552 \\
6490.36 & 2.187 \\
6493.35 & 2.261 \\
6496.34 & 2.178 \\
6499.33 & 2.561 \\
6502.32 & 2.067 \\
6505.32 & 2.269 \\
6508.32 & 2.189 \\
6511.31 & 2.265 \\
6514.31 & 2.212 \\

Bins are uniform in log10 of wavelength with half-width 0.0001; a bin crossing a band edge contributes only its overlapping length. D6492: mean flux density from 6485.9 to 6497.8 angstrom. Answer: 2.29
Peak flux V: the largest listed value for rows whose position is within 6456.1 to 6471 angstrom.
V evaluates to 2.278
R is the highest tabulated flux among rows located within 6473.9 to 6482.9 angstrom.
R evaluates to 2.119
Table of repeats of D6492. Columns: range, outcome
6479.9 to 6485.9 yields 2.13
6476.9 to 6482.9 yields 2.06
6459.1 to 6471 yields 2.21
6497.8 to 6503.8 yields 2.32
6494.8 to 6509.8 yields 2.25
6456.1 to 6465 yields 2.08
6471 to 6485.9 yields 2.08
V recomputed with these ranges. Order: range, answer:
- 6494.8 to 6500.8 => 2.561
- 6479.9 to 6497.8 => 2.552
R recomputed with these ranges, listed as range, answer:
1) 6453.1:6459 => 1.972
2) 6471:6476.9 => 2.096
